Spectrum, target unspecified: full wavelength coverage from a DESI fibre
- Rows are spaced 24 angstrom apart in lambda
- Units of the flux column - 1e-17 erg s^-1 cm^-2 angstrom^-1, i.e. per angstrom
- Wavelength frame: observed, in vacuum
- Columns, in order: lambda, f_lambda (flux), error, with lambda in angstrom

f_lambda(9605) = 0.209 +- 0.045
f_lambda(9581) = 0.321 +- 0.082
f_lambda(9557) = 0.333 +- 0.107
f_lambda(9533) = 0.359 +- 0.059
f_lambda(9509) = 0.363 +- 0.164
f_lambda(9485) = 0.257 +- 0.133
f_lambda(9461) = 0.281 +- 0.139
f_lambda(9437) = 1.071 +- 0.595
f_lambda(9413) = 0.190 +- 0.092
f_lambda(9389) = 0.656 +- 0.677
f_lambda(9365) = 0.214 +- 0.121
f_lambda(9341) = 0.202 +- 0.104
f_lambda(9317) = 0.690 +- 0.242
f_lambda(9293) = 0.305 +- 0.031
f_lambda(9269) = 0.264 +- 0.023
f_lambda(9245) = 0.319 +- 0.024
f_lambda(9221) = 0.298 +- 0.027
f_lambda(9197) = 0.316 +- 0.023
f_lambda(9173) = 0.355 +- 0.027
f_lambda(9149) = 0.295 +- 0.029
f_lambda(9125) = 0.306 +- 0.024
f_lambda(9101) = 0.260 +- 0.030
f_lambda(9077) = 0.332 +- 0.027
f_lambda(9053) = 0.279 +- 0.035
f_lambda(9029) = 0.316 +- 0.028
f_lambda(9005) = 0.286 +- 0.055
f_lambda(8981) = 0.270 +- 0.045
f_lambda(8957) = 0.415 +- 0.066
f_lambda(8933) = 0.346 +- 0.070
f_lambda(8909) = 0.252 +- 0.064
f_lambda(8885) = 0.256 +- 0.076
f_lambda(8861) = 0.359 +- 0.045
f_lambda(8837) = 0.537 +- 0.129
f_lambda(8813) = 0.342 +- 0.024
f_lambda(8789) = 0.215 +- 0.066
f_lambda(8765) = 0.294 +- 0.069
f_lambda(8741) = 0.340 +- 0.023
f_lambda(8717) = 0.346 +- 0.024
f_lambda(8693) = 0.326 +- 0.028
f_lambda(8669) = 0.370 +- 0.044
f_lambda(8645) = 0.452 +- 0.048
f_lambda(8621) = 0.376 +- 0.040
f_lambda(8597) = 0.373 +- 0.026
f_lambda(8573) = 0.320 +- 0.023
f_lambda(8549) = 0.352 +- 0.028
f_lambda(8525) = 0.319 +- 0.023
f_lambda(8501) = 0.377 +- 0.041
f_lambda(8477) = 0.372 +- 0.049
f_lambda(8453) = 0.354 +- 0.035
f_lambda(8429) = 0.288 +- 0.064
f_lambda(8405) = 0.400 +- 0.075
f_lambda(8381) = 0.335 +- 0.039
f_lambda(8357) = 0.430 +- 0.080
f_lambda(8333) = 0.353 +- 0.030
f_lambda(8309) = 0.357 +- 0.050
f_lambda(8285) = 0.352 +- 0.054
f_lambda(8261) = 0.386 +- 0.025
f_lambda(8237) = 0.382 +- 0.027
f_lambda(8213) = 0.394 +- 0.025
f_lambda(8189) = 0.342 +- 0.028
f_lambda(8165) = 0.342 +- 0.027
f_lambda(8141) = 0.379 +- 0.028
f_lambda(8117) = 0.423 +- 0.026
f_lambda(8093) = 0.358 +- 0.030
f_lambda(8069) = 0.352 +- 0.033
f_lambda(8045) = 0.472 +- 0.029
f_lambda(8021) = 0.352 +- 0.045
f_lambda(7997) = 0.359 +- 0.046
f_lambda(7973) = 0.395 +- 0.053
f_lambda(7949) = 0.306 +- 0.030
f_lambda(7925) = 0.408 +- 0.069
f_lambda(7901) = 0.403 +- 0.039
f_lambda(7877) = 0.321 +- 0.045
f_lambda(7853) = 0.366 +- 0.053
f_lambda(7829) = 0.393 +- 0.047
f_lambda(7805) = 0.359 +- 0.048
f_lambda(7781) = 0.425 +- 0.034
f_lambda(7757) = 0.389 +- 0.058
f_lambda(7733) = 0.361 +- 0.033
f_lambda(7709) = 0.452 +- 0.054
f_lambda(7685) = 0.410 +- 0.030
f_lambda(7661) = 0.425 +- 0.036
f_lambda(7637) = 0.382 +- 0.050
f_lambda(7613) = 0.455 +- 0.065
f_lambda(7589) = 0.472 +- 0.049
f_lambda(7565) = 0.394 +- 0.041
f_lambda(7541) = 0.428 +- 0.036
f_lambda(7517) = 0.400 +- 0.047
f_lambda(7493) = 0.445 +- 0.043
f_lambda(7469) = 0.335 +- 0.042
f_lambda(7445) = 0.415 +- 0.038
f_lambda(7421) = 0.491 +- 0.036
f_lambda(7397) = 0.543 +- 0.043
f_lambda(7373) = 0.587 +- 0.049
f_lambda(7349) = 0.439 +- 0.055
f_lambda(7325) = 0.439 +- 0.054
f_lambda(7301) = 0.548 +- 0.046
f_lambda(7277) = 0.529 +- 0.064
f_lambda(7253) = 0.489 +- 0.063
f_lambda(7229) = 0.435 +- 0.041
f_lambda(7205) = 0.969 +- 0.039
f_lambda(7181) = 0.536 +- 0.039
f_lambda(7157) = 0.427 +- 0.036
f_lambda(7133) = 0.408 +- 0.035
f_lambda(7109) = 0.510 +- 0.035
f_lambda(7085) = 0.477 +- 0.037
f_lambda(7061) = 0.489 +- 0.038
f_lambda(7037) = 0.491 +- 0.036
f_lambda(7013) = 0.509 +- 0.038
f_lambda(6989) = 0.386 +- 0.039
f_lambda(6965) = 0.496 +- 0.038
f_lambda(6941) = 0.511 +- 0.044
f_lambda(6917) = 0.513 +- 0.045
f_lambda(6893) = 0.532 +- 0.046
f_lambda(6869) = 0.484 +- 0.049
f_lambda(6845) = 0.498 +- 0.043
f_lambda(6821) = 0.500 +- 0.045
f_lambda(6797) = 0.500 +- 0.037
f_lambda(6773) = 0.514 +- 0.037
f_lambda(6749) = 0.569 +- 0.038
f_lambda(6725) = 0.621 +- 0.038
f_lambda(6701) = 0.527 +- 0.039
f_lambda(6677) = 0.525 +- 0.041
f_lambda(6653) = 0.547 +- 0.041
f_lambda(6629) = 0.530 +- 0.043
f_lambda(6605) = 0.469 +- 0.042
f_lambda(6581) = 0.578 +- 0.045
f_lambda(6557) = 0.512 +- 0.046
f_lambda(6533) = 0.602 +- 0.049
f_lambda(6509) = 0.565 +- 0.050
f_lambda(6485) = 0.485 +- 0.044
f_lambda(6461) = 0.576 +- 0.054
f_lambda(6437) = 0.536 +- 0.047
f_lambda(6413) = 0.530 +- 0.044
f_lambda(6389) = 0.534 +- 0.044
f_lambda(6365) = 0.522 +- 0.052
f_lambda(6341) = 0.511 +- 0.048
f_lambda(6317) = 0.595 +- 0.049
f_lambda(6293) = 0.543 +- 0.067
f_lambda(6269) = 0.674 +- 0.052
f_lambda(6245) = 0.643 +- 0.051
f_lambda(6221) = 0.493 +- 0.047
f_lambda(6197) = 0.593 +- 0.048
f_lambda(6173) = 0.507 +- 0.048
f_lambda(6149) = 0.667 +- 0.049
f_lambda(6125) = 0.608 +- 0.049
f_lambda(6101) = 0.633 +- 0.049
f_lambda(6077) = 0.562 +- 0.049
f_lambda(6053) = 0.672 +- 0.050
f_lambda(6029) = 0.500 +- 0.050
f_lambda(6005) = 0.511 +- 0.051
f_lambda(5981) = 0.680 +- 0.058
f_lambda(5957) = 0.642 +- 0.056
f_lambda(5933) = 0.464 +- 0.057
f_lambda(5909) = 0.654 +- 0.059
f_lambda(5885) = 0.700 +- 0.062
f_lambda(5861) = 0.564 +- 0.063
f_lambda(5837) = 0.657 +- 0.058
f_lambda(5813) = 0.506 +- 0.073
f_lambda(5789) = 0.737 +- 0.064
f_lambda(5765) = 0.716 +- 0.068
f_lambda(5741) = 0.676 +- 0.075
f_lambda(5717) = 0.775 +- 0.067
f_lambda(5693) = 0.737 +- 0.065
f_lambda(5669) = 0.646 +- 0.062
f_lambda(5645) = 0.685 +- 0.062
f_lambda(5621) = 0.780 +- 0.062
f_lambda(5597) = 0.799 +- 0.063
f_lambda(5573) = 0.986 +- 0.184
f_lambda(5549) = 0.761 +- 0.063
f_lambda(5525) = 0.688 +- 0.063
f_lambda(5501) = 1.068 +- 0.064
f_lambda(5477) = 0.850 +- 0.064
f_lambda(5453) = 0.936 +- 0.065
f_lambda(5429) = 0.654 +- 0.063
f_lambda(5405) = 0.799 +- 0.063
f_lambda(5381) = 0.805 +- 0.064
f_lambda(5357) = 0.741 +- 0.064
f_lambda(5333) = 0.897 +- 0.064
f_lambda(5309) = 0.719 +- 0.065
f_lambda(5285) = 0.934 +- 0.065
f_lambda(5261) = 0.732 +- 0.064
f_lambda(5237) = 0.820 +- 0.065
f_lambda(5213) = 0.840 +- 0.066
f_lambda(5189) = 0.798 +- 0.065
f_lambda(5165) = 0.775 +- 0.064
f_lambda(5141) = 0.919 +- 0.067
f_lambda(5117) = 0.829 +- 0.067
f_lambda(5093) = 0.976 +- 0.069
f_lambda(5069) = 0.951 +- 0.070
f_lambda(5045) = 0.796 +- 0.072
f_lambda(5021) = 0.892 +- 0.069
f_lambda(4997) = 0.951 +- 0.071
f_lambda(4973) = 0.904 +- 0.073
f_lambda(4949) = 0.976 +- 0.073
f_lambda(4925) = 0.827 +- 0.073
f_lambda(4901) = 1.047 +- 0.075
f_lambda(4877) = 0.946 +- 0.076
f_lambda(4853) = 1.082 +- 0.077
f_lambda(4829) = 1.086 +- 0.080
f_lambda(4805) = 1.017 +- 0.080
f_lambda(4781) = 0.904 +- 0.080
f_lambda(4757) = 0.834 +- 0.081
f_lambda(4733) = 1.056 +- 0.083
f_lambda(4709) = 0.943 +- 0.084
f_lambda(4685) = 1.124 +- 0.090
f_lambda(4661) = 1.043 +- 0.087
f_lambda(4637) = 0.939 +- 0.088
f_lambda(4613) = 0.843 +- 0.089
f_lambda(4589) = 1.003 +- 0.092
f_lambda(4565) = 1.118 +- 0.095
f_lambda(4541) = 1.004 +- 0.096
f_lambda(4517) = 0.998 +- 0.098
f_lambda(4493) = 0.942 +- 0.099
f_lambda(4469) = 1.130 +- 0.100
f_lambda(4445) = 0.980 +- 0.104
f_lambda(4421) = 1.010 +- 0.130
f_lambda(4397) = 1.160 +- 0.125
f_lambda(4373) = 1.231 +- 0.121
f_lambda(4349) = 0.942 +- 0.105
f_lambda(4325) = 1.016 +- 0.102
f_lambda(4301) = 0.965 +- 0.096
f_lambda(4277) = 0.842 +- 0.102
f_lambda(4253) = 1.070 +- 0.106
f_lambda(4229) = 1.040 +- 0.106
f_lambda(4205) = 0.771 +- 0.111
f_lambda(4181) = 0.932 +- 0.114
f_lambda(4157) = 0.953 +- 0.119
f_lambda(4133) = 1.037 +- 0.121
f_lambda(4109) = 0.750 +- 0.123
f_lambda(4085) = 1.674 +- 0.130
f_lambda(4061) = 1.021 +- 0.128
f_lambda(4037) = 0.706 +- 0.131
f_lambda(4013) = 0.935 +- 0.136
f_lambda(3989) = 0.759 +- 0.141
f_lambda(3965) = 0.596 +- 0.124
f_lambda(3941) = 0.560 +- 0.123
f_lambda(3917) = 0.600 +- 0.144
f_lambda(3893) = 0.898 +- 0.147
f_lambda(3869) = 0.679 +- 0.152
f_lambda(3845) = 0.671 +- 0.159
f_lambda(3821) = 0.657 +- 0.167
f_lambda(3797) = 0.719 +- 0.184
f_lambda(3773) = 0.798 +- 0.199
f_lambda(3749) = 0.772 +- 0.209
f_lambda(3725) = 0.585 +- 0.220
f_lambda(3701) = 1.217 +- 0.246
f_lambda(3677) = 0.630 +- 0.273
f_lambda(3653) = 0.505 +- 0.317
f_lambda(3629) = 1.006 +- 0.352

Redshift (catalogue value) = 0.10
